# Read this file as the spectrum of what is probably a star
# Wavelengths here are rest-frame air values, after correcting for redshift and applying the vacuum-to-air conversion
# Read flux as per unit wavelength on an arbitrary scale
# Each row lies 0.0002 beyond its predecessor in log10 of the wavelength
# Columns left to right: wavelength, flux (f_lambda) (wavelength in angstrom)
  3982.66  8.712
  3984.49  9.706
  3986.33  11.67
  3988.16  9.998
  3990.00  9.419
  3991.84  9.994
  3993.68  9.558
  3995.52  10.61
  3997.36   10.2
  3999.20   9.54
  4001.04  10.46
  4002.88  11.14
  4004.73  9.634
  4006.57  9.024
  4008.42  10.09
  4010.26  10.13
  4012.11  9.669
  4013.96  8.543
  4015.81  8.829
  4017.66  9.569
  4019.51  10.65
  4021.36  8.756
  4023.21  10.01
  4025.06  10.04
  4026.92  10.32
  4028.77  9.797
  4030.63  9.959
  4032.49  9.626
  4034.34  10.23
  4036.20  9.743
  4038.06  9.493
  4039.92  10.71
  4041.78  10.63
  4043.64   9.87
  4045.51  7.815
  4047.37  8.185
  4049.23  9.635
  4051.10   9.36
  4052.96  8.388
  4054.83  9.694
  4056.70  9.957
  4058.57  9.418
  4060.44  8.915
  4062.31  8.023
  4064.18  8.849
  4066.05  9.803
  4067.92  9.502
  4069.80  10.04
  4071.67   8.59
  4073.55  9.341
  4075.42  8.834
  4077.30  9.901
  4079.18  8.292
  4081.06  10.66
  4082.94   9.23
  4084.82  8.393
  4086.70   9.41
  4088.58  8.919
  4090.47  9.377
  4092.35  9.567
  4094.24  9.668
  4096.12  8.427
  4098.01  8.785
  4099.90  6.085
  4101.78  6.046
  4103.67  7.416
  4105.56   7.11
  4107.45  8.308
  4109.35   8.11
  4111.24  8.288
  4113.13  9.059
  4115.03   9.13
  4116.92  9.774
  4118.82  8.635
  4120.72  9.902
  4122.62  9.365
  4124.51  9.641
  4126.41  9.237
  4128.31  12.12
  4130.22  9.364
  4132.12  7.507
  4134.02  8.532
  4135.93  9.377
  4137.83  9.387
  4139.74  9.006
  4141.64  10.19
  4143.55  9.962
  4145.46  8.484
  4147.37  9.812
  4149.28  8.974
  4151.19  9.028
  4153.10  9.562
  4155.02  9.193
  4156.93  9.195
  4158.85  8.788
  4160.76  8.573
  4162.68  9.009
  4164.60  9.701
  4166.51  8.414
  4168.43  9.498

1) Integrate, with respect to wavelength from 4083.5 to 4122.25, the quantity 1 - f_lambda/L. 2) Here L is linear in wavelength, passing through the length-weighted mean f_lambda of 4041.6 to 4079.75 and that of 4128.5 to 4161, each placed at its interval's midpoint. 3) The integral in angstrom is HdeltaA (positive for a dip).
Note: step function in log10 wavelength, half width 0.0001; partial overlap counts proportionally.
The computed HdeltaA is 2.7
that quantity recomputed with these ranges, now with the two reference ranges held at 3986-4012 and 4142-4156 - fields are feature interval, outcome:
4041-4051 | 0.62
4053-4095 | 1.82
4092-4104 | 2.04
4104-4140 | 1.65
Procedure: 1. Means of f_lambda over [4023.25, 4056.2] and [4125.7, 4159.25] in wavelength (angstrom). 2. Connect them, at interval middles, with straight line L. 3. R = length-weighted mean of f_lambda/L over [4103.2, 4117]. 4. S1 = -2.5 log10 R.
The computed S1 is 0.13 mag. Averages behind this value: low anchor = 9.63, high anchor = 9.32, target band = 8.35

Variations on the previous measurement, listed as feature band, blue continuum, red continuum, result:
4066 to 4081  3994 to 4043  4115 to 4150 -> 0.04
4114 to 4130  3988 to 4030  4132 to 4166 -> -0.05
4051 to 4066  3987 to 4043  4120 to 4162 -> 0.07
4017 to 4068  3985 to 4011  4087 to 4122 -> -0.01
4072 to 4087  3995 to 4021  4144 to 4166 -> 0.03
